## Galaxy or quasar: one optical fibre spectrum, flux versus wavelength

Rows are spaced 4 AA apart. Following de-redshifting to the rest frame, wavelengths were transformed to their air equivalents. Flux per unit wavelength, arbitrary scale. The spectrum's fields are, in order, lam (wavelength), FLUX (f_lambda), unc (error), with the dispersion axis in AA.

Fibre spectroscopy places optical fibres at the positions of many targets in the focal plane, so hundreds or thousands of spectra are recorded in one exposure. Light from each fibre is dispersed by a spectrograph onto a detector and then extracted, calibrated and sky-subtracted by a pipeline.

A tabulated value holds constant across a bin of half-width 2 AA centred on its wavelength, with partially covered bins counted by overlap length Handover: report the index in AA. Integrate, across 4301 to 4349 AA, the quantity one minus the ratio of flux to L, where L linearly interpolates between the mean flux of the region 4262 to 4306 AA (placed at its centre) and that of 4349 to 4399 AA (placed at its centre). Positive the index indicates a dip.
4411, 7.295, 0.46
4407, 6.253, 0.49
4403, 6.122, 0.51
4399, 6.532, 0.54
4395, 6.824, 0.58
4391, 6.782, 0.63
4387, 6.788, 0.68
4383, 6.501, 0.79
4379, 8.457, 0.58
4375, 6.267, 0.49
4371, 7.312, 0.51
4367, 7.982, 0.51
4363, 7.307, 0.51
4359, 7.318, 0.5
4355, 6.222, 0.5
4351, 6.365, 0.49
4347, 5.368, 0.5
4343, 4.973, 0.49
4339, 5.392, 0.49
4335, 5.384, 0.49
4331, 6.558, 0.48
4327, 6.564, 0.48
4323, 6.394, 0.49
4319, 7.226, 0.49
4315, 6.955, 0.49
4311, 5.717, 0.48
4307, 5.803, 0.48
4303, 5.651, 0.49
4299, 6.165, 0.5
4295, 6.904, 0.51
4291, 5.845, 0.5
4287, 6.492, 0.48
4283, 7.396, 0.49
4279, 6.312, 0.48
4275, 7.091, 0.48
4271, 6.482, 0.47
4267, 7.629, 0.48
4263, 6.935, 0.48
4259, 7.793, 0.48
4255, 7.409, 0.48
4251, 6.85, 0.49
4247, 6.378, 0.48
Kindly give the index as 5.5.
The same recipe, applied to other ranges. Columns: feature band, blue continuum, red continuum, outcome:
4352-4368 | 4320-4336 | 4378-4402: -1.2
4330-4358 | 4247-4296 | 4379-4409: 4.1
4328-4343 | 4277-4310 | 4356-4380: 2.5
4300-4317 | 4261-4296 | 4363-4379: 2.3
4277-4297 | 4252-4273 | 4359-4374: 1.9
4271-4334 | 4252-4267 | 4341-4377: 5.1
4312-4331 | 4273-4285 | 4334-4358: -1.7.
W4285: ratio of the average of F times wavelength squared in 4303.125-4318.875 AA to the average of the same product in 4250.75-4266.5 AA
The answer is 0.87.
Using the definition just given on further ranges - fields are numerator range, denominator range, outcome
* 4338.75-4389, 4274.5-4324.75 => 1.07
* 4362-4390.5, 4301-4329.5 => 1.17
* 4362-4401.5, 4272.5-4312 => 1.16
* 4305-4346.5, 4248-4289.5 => 0.89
